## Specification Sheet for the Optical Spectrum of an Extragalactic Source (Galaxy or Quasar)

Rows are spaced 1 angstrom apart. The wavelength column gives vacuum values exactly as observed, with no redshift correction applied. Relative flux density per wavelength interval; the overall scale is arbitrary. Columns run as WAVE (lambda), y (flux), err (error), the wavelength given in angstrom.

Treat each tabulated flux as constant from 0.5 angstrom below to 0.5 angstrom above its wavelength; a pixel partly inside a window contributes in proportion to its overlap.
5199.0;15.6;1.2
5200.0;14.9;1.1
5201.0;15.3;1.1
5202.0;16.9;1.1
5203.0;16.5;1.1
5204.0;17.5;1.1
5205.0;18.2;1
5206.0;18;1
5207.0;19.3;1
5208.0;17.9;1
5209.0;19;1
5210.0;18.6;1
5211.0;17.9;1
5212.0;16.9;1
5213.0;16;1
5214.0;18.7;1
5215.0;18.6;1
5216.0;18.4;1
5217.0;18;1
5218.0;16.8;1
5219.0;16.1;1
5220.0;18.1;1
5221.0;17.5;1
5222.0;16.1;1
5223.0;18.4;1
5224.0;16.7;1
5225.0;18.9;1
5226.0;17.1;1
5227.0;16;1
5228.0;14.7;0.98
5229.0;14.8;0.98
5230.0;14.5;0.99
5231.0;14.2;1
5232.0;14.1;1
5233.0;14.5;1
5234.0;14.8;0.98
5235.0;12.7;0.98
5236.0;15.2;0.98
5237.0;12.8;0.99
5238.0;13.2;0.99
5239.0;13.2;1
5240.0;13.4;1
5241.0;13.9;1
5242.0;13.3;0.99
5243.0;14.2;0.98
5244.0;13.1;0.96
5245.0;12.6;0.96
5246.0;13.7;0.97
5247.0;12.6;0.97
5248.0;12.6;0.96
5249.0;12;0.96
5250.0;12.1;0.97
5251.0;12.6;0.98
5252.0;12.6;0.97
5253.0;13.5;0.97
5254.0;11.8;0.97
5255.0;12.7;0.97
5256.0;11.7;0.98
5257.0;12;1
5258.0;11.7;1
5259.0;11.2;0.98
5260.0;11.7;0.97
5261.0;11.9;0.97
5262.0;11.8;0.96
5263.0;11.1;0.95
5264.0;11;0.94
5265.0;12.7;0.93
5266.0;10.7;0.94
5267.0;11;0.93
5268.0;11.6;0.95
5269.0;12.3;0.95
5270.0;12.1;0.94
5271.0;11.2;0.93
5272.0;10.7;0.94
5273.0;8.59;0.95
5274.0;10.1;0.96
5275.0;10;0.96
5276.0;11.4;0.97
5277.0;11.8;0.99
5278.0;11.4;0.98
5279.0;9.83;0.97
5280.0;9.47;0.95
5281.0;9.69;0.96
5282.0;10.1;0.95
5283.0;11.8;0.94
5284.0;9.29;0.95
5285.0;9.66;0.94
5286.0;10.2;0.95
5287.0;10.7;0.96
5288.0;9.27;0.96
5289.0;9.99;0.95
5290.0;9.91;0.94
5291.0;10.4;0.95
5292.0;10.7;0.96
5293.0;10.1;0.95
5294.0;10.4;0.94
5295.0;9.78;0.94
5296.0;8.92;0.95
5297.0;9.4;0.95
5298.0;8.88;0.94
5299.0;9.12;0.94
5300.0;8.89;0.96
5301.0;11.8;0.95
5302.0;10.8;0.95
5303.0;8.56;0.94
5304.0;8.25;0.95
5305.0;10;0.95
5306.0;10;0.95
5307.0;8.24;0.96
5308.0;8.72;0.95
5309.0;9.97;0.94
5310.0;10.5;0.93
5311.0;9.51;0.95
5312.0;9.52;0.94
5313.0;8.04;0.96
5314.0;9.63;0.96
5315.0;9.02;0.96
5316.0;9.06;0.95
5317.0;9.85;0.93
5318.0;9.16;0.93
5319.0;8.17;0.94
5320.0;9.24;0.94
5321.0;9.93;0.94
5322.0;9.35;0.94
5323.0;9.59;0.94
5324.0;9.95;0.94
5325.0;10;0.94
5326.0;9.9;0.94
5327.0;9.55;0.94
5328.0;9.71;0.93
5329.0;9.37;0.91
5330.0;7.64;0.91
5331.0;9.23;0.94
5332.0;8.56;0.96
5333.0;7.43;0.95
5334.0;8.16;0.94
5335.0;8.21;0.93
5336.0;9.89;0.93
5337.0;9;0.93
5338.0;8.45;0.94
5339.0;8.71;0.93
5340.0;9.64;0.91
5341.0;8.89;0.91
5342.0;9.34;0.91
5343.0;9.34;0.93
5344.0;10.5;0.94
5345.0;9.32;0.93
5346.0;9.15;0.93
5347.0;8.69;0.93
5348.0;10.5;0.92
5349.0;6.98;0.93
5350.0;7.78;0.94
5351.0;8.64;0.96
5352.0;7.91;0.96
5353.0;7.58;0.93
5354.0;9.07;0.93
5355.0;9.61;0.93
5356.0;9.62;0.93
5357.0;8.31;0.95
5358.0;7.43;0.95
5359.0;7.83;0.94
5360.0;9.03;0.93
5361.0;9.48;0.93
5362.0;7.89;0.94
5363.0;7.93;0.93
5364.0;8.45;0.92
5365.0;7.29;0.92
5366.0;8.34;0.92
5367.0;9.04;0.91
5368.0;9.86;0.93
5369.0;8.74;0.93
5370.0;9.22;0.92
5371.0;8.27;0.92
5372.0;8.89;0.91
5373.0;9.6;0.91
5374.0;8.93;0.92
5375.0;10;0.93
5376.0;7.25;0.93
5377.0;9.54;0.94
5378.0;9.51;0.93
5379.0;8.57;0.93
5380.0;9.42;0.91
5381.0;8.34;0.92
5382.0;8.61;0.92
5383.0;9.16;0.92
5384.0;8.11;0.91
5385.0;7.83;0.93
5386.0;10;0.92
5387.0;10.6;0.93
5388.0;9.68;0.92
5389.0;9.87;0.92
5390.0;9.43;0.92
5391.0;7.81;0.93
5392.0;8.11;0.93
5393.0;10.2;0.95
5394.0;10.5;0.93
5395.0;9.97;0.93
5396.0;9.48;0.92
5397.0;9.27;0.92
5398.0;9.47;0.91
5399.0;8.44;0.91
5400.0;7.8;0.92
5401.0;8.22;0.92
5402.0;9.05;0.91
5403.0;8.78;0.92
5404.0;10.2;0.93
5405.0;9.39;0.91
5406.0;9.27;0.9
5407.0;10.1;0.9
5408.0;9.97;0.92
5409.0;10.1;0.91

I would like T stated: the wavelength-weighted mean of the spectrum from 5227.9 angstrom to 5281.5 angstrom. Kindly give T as 12.3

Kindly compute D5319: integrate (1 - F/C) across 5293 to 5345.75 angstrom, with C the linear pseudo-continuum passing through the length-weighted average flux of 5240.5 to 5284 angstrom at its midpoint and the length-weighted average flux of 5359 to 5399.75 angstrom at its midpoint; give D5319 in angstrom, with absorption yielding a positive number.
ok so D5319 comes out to 5.4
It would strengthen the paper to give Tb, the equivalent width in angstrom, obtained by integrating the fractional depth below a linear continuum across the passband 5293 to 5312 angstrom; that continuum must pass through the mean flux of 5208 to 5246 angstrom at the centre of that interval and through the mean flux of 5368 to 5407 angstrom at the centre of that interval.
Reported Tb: 4.6 angstrom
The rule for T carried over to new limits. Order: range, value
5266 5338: 9.75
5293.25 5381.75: 9.04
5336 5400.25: 8.92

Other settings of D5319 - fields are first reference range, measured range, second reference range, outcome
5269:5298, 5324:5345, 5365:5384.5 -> 0.8 angstrom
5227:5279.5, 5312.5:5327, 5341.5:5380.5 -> 1.2 angstrom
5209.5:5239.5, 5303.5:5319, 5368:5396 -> 3.8 angstrom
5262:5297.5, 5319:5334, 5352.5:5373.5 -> 0.5 angstrom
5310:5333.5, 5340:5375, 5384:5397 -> 2.0 angstrom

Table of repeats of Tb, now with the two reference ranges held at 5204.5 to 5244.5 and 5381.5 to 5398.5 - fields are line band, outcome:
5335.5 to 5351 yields 2.98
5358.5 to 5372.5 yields 2.32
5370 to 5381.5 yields 1.09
